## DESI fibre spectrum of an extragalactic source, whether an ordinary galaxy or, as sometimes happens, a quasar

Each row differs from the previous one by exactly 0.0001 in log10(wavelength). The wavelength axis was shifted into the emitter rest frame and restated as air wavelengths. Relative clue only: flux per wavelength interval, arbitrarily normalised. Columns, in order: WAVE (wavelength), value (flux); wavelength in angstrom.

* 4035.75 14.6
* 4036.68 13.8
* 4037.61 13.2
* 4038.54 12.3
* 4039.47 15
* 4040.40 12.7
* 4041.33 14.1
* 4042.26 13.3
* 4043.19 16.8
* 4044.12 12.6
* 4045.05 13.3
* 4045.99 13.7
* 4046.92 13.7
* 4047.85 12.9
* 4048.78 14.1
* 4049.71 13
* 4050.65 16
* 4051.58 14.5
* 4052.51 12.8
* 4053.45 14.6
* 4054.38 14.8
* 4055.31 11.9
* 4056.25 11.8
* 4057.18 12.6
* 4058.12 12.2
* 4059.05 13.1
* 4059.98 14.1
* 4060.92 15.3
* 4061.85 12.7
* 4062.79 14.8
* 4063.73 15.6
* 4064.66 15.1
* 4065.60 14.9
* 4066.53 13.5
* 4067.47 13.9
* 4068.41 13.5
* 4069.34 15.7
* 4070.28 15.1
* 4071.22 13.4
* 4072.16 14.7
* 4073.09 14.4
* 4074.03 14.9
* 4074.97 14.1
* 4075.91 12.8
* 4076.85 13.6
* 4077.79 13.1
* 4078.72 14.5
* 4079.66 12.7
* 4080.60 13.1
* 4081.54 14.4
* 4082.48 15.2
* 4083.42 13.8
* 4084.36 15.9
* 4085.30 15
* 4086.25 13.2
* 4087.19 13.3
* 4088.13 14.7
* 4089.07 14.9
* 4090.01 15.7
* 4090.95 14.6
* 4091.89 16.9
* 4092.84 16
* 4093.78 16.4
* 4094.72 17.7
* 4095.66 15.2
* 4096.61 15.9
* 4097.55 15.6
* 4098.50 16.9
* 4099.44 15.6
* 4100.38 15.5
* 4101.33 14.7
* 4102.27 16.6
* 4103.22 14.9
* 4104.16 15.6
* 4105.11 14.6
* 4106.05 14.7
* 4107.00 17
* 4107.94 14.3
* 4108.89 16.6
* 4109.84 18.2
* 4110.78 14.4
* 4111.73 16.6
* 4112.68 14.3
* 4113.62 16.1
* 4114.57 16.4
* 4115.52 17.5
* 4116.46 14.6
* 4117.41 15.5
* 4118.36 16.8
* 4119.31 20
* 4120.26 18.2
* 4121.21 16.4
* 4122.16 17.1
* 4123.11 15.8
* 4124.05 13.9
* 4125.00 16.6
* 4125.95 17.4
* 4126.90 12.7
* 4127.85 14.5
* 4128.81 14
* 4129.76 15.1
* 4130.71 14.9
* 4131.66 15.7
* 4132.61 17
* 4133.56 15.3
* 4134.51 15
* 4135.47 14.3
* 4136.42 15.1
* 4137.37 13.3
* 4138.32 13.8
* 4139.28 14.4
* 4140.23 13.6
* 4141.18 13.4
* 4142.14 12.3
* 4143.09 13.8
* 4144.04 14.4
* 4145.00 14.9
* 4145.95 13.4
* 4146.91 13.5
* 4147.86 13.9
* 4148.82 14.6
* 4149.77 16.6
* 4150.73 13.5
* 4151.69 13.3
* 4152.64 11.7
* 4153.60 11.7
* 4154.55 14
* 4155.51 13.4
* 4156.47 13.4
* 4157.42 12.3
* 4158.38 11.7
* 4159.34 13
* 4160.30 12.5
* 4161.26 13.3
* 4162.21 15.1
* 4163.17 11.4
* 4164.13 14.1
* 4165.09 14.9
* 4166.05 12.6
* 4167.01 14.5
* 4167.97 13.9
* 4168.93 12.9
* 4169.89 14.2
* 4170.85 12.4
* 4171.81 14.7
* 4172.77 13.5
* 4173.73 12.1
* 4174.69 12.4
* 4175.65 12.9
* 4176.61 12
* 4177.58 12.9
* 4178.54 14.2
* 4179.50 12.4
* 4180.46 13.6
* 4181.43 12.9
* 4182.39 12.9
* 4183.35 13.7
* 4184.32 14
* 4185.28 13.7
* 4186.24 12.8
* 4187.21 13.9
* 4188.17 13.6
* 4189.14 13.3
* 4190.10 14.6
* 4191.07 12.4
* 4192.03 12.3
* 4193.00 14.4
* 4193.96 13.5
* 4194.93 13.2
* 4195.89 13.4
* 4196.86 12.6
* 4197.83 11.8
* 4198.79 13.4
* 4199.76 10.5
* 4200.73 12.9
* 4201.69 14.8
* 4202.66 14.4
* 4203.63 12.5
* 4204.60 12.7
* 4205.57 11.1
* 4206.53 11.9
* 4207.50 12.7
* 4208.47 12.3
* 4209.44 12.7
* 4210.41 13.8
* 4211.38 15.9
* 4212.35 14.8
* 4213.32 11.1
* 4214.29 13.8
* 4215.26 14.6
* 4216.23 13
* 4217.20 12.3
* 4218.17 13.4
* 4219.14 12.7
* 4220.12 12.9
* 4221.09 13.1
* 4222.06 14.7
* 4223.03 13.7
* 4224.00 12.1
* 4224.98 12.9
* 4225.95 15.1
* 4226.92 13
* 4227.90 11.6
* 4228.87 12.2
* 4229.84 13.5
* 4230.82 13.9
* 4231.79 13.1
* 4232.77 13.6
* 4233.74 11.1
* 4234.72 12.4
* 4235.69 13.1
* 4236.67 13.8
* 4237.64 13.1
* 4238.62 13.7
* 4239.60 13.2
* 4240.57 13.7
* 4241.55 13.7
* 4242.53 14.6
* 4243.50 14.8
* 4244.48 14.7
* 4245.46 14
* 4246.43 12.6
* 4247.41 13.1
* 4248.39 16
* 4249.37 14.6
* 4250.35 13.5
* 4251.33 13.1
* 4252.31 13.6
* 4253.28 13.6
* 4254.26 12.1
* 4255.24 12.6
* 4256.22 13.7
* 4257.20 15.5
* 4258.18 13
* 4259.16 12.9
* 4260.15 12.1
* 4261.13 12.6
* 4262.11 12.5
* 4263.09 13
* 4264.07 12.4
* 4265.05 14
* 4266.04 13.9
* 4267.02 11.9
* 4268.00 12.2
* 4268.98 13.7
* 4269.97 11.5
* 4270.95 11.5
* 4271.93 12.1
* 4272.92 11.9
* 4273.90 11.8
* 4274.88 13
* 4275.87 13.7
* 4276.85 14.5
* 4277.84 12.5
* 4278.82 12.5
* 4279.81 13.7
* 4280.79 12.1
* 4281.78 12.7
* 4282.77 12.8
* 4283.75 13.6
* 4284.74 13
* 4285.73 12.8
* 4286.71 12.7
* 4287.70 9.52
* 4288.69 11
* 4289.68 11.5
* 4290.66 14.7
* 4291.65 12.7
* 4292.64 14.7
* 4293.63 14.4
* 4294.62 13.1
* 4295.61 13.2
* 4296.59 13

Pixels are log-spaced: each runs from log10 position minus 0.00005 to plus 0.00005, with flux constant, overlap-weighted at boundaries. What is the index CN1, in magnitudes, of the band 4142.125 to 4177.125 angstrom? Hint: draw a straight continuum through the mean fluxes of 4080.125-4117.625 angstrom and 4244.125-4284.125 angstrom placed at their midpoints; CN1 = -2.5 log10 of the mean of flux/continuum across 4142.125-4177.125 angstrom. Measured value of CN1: 0.093 mag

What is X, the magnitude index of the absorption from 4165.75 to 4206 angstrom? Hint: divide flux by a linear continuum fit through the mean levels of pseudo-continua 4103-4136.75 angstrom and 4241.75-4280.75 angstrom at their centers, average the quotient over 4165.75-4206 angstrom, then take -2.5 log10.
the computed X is 0.11 mag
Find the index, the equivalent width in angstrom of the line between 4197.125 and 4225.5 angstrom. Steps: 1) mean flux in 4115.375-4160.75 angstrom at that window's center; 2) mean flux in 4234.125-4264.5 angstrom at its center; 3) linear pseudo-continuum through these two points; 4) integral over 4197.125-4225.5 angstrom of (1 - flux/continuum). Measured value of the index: 1.59 angstrom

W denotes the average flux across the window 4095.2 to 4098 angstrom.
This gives 15.5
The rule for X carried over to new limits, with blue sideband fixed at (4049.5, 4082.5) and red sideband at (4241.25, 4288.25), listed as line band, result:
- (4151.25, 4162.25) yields 0.055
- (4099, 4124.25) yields -0.167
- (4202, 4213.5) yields 0.021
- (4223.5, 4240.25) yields 0.016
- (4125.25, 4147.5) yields -0.062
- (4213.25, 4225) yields 0.008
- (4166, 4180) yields 0.023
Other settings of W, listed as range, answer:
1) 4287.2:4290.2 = 10.7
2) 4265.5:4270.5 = 12.6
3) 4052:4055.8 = 13.5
